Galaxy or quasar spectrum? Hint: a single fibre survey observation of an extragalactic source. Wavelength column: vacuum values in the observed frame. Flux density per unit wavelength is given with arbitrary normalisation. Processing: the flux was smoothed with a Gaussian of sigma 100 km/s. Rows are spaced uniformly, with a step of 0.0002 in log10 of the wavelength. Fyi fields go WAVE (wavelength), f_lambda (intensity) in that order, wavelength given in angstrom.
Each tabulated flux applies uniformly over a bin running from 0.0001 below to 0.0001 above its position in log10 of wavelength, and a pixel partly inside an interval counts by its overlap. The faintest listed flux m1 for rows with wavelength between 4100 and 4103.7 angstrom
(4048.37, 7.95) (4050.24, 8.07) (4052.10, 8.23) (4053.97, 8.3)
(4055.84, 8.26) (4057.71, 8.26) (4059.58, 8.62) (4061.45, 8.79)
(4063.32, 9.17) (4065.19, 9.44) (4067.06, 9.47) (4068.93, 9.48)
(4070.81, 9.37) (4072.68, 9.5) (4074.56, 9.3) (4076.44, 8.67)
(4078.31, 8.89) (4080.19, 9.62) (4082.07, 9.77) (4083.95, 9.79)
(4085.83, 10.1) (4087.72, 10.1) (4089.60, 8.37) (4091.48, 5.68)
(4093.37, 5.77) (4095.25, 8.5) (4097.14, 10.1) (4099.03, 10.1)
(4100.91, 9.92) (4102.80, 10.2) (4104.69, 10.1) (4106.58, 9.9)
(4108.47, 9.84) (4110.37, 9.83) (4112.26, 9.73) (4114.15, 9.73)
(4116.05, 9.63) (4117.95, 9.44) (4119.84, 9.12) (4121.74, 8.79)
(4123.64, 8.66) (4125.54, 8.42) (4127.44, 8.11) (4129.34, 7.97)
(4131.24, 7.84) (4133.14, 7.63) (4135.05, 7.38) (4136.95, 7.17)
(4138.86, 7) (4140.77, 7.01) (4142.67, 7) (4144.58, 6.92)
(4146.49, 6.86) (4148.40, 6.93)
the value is 9.92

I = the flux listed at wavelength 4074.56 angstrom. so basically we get 9.3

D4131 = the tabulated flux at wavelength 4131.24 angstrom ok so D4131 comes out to 7.84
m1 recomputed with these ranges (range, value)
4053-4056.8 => 8.26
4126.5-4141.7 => 7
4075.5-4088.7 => 8.67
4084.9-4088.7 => 10.1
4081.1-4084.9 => 9.77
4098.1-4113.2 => 9.73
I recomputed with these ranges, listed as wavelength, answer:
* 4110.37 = 9.83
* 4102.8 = 10.2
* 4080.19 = 9.62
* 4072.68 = 9.5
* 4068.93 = 9.48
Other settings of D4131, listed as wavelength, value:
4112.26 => 9.73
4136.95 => 7.17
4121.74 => 8.79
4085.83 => 10.1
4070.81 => 9.37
